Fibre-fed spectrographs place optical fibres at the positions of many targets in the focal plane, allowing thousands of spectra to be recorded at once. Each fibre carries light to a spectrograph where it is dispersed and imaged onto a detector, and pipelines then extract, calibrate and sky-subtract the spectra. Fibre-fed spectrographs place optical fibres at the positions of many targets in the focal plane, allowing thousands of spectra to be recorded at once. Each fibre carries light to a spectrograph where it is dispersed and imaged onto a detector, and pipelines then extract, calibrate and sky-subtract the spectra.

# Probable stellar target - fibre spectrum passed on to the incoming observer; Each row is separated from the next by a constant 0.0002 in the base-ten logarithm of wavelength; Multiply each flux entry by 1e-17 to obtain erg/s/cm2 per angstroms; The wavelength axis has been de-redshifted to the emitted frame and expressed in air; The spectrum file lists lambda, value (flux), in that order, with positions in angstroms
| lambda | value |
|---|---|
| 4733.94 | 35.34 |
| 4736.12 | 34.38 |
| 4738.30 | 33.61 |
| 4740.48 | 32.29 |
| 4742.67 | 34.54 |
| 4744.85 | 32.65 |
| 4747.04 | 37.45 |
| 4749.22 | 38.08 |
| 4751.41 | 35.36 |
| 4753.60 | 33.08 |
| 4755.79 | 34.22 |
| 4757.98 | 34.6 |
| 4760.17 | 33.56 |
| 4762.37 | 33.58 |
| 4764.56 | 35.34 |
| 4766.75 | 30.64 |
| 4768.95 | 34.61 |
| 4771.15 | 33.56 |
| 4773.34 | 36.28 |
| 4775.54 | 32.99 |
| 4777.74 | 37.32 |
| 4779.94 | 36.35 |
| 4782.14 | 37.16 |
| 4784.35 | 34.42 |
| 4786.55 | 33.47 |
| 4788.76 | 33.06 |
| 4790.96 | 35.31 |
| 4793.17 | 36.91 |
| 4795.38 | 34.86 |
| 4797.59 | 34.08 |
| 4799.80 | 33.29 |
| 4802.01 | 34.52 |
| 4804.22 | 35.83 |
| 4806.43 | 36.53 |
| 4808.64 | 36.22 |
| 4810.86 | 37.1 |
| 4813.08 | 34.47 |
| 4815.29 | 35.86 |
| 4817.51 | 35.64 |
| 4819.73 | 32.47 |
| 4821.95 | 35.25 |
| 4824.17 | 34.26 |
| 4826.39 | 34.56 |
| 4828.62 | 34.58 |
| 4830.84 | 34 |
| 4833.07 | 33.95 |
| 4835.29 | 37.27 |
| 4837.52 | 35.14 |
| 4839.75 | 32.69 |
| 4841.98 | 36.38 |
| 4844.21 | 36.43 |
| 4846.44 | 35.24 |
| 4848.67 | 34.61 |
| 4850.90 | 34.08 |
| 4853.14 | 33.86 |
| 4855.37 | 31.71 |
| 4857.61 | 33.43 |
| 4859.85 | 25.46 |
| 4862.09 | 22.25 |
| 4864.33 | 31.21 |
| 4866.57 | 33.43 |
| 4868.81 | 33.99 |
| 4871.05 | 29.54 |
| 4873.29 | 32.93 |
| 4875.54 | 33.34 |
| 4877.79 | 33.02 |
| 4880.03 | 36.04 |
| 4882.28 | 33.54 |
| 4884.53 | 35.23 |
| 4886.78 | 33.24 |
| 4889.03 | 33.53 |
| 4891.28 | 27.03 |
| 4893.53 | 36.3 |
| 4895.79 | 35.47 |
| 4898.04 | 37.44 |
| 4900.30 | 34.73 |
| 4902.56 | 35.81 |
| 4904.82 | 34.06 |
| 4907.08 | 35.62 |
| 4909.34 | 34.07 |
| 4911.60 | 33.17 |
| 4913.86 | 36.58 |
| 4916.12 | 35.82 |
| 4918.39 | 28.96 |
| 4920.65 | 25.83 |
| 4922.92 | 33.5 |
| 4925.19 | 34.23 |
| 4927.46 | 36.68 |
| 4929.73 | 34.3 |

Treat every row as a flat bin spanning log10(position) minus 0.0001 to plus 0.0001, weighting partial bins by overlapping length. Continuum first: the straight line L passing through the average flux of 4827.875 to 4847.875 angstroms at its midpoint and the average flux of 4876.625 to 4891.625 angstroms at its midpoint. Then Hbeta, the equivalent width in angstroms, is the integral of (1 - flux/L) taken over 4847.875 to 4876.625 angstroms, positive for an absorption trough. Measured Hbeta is 2.3 angstroms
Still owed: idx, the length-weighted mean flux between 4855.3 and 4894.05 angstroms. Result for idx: 31.9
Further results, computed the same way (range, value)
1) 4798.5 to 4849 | 35.1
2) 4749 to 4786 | 34.7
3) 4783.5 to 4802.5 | 34.4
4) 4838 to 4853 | 34.8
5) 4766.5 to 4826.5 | 35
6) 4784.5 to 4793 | 34.3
